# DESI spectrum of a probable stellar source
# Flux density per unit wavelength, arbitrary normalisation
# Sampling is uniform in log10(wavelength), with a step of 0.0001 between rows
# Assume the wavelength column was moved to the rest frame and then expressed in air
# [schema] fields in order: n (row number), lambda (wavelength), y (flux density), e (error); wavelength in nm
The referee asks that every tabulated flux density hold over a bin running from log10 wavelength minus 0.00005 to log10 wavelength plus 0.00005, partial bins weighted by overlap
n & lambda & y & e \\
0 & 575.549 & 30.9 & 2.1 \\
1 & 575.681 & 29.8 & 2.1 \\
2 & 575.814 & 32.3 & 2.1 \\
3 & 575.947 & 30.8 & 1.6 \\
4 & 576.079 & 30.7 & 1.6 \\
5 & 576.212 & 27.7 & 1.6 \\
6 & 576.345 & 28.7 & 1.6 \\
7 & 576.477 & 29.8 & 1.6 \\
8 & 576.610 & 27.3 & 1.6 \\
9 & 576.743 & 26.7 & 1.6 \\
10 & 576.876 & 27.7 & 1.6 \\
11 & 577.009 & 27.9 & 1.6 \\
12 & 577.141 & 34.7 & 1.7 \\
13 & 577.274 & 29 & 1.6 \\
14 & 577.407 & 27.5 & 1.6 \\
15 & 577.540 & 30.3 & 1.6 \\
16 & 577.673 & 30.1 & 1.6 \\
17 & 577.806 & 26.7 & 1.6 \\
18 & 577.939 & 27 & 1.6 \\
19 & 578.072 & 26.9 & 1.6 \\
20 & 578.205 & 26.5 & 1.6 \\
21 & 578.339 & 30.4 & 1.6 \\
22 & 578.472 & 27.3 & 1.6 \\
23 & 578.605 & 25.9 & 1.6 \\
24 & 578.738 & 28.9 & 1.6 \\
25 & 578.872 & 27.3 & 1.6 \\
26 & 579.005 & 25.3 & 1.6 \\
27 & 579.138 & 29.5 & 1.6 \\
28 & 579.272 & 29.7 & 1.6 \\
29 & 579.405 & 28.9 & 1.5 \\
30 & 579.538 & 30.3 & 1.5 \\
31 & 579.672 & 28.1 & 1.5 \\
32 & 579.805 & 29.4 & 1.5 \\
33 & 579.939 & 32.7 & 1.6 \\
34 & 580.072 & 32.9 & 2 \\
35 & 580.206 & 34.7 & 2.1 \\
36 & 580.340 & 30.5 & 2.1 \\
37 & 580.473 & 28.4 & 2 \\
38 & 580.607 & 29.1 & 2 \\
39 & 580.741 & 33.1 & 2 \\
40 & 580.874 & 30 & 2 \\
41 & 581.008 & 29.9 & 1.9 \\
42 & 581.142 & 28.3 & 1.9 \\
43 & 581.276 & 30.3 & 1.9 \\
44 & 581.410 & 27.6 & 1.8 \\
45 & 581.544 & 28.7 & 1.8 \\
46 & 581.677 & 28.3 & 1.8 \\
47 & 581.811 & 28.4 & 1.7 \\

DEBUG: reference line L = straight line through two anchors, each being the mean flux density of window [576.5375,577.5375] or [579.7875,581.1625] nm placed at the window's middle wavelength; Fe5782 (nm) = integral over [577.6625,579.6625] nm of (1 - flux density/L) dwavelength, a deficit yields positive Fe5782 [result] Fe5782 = 0.12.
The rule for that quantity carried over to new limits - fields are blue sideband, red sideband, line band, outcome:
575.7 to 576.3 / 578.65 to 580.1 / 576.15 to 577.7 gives 0.05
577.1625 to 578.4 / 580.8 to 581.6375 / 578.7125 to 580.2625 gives -0.05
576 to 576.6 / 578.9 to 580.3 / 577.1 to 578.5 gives 0.04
